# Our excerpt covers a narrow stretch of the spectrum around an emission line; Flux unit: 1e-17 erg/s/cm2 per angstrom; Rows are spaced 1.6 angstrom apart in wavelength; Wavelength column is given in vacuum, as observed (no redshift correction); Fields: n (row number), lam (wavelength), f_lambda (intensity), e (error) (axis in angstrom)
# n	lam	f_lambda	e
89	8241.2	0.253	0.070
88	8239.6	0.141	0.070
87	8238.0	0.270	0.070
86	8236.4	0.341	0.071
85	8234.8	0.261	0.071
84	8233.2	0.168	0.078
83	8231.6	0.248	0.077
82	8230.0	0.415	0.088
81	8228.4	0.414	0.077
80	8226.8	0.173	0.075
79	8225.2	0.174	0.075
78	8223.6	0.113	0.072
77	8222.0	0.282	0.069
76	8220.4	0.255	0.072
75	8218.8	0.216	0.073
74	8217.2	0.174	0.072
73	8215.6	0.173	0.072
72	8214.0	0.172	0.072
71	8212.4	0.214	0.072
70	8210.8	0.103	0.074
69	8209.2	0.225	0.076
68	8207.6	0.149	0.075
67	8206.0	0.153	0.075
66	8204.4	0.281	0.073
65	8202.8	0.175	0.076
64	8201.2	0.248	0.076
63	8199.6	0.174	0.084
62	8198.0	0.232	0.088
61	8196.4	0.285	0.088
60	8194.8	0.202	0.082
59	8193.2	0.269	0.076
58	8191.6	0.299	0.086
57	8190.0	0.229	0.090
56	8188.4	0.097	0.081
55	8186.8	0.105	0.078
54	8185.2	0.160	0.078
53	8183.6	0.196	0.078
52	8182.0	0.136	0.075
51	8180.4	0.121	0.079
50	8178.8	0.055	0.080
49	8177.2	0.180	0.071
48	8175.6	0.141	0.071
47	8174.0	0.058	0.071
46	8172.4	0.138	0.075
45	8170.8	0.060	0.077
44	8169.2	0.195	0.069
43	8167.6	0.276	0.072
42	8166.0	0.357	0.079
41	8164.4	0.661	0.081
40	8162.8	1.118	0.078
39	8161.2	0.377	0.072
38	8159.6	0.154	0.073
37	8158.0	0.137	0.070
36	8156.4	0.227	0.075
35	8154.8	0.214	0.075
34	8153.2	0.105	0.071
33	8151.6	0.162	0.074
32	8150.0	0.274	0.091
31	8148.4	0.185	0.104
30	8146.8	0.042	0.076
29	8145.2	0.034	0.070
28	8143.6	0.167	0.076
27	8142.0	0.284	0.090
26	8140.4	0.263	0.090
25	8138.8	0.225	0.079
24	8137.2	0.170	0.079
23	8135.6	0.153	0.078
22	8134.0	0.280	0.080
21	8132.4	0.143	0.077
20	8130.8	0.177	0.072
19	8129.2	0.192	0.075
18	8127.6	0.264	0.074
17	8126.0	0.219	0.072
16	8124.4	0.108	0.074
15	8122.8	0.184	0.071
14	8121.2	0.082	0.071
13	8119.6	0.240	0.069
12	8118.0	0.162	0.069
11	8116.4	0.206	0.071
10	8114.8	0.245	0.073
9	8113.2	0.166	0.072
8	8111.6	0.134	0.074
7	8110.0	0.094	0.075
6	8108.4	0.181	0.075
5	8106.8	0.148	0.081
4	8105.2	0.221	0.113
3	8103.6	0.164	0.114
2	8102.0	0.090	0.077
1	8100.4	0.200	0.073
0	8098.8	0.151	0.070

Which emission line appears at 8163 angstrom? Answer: Hgamma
